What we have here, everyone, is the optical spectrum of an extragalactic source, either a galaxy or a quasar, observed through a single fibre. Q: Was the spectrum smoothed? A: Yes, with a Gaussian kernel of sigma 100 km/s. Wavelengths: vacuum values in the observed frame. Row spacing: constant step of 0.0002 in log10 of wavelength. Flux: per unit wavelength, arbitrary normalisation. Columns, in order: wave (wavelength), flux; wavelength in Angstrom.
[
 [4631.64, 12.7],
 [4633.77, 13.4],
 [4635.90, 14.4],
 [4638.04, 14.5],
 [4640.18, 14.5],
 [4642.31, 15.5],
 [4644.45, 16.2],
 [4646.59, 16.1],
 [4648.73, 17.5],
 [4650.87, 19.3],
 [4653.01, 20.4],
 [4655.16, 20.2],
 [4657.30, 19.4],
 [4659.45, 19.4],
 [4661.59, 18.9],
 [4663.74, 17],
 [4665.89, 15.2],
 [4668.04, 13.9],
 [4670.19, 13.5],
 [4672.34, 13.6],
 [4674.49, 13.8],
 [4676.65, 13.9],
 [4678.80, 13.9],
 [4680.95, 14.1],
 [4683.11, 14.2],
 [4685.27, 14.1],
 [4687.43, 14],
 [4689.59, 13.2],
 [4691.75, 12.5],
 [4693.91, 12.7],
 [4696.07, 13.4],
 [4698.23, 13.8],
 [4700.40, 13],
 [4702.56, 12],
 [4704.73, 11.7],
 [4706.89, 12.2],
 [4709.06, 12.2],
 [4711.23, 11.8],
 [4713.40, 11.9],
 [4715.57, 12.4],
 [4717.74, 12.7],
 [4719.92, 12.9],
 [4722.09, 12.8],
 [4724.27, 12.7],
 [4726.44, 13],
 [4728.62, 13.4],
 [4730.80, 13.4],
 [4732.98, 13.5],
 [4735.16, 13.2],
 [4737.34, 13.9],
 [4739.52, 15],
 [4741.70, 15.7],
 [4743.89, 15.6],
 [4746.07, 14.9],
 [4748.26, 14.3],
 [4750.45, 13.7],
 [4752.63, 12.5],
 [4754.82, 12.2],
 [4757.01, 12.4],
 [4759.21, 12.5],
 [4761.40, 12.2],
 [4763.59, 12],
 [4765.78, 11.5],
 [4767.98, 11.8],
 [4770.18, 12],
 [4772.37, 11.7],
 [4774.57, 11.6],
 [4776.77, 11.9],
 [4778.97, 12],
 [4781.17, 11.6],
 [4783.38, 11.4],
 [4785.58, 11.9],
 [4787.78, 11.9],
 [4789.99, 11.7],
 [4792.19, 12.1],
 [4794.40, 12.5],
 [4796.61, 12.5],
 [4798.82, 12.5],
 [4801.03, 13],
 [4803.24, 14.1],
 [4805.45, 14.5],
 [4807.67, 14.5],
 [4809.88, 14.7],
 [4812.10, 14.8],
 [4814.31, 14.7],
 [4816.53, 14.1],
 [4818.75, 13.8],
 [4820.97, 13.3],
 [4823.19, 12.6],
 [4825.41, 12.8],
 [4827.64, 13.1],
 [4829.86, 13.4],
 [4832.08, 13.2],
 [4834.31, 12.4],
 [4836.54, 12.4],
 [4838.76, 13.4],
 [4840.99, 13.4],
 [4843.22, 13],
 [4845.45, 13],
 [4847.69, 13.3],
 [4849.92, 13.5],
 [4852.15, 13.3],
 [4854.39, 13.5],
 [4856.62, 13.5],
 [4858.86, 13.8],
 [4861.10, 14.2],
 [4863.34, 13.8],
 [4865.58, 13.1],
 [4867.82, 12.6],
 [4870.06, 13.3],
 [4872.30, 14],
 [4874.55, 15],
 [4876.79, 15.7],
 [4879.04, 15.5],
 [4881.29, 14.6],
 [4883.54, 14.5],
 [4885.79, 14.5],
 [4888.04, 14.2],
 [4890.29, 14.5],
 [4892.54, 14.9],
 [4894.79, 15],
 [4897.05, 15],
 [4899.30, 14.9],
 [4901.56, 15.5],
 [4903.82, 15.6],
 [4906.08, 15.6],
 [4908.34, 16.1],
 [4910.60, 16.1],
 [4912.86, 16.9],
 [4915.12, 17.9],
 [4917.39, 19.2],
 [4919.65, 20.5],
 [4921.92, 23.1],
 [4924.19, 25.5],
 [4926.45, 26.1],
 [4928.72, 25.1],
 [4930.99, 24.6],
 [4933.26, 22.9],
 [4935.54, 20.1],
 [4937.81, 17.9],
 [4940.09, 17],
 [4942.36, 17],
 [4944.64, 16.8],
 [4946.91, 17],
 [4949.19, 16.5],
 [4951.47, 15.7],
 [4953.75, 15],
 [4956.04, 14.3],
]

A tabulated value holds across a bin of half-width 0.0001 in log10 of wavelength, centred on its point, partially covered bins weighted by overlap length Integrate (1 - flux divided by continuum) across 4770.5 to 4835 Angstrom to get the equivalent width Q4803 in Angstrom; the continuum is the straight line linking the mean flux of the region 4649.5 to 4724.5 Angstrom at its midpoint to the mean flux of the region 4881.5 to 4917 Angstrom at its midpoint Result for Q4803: 8.96 Angstrom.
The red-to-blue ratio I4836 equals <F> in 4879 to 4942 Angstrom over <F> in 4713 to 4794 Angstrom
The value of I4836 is 1.4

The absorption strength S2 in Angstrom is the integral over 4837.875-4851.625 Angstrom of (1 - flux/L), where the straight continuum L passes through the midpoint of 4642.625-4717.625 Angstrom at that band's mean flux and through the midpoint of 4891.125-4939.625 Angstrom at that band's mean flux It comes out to 3.4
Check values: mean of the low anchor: 14.7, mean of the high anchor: 18.9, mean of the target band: 13.3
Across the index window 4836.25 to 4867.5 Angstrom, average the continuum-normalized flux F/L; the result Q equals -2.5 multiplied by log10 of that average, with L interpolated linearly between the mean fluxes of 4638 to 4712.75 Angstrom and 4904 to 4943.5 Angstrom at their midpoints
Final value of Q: 0.35 mag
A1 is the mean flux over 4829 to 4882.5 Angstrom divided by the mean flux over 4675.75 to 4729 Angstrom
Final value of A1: 1.05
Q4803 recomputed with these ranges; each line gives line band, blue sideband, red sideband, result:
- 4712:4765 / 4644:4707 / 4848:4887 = 5.38 Angstrom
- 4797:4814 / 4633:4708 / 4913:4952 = 3.54 Angstrom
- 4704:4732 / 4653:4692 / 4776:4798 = 2.97 Angstrom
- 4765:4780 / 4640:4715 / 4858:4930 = 3.62 Angstrom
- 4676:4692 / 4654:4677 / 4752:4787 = 1.81 Angstrom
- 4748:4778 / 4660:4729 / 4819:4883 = 2.80 Angstrom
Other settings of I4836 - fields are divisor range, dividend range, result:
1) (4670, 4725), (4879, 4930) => 1.34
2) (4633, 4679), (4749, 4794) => 0.75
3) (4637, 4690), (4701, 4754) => 0.83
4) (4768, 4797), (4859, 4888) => 1.20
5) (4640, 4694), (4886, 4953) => 1.15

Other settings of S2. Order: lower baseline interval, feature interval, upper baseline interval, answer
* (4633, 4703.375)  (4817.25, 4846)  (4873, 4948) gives 6.50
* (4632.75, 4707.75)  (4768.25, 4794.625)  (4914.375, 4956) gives 8.01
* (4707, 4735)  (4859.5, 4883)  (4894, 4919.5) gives 2.22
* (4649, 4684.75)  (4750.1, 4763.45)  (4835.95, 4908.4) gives 2.50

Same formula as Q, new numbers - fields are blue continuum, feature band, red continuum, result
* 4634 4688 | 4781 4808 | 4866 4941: 0.30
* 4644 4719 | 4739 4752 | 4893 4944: 0.07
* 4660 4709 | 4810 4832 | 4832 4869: -0.02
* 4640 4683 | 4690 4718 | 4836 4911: 0.26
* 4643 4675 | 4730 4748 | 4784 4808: 0.01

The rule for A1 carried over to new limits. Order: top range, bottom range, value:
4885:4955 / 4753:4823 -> 1.42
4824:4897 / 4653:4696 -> 0.91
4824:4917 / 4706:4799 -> 1.13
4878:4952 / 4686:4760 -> 1.35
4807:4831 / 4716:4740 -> 1.04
